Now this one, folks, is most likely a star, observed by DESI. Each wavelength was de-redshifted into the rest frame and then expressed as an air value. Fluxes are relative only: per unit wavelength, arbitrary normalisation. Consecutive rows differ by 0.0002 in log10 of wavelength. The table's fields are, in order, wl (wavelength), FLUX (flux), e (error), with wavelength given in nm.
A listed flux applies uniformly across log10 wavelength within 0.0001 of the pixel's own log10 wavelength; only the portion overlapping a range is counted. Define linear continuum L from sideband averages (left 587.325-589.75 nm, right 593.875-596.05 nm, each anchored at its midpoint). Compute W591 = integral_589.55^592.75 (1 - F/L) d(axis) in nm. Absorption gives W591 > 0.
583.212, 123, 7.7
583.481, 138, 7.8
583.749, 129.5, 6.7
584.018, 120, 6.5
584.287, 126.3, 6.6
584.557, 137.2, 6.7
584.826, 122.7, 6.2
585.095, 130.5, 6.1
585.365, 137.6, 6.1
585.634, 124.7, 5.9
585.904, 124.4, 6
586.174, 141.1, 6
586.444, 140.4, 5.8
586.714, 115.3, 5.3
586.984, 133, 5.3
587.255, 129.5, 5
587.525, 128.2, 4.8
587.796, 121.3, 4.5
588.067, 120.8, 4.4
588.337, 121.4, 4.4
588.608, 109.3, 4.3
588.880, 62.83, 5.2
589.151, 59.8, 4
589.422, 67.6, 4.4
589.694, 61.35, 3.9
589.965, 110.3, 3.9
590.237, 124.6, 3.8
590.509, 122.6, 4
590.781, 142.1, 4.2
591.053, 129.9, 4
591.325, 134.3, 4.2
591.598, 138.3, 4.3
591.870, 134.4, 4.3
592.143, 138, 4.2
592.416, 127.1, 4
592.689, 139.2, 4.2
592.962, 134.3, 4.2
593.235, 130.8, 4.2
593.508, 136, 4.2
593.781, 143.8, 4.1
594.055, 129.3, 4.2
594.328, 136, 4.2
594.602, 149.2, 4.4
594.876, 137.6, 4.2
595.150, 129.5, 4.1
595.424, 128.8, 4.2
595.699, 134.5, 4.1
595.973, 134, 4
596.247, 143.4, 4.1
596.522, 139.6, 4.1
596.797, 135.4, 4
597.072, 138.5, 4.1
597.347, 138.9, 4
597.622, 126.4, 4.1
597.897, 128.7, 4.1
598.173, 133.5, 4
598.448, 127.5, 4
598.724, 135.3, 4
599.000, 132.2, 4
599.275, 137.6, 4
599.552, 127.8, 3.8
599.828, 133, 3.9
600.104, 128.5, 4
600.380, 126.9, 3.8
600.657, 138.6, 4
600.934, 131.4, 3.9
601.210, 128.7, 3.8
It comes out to -0.34 nm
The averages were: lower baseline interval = 96.7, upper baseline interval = 135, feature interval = 125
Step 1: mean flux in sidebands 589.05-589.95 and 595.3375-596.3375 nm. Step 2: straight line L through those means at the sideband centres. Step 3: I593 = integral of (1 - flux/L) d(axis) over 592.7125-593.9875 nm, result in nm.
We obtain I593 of -0.31 nm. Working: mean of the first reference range 69.4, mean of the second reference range 135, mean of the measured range 136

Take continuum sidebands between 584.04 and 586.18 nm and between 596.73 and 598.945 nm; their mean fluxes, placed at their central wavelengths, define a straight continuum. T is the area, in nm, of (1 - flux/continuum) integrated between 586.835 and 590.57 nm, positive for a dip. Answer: 0.73 nm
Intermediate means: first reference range 129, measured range 105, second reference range 133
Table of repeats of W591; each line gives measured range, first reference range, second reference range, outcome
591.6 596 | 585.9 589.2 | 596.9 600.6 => -0.35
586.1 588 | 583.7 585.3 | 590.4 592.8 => 0.01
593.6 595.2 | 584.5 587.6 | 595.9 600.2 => -0.06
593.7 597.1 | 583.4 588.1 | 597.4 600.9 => -0.15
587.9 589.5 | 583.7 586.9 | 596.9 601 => 0.47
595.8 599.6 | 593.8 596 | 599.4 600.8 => -0.04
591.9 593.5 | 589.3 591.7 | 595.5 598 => -0.16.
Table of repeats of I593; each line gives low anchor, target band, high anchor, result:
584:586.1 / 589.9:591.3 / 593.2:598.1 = 0.053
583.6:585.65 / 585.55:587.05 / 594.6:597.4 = 0.002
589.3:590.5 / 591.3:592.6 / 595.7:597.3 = -0.321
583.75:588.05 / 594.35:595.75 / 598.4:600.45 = -0.059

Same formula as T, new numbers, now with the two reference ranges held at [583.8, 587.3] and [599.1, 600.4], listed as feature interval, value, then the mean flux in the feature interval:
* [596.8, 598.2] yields -0.026 nm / 133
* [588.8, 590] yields 0.557 nm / 69.7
